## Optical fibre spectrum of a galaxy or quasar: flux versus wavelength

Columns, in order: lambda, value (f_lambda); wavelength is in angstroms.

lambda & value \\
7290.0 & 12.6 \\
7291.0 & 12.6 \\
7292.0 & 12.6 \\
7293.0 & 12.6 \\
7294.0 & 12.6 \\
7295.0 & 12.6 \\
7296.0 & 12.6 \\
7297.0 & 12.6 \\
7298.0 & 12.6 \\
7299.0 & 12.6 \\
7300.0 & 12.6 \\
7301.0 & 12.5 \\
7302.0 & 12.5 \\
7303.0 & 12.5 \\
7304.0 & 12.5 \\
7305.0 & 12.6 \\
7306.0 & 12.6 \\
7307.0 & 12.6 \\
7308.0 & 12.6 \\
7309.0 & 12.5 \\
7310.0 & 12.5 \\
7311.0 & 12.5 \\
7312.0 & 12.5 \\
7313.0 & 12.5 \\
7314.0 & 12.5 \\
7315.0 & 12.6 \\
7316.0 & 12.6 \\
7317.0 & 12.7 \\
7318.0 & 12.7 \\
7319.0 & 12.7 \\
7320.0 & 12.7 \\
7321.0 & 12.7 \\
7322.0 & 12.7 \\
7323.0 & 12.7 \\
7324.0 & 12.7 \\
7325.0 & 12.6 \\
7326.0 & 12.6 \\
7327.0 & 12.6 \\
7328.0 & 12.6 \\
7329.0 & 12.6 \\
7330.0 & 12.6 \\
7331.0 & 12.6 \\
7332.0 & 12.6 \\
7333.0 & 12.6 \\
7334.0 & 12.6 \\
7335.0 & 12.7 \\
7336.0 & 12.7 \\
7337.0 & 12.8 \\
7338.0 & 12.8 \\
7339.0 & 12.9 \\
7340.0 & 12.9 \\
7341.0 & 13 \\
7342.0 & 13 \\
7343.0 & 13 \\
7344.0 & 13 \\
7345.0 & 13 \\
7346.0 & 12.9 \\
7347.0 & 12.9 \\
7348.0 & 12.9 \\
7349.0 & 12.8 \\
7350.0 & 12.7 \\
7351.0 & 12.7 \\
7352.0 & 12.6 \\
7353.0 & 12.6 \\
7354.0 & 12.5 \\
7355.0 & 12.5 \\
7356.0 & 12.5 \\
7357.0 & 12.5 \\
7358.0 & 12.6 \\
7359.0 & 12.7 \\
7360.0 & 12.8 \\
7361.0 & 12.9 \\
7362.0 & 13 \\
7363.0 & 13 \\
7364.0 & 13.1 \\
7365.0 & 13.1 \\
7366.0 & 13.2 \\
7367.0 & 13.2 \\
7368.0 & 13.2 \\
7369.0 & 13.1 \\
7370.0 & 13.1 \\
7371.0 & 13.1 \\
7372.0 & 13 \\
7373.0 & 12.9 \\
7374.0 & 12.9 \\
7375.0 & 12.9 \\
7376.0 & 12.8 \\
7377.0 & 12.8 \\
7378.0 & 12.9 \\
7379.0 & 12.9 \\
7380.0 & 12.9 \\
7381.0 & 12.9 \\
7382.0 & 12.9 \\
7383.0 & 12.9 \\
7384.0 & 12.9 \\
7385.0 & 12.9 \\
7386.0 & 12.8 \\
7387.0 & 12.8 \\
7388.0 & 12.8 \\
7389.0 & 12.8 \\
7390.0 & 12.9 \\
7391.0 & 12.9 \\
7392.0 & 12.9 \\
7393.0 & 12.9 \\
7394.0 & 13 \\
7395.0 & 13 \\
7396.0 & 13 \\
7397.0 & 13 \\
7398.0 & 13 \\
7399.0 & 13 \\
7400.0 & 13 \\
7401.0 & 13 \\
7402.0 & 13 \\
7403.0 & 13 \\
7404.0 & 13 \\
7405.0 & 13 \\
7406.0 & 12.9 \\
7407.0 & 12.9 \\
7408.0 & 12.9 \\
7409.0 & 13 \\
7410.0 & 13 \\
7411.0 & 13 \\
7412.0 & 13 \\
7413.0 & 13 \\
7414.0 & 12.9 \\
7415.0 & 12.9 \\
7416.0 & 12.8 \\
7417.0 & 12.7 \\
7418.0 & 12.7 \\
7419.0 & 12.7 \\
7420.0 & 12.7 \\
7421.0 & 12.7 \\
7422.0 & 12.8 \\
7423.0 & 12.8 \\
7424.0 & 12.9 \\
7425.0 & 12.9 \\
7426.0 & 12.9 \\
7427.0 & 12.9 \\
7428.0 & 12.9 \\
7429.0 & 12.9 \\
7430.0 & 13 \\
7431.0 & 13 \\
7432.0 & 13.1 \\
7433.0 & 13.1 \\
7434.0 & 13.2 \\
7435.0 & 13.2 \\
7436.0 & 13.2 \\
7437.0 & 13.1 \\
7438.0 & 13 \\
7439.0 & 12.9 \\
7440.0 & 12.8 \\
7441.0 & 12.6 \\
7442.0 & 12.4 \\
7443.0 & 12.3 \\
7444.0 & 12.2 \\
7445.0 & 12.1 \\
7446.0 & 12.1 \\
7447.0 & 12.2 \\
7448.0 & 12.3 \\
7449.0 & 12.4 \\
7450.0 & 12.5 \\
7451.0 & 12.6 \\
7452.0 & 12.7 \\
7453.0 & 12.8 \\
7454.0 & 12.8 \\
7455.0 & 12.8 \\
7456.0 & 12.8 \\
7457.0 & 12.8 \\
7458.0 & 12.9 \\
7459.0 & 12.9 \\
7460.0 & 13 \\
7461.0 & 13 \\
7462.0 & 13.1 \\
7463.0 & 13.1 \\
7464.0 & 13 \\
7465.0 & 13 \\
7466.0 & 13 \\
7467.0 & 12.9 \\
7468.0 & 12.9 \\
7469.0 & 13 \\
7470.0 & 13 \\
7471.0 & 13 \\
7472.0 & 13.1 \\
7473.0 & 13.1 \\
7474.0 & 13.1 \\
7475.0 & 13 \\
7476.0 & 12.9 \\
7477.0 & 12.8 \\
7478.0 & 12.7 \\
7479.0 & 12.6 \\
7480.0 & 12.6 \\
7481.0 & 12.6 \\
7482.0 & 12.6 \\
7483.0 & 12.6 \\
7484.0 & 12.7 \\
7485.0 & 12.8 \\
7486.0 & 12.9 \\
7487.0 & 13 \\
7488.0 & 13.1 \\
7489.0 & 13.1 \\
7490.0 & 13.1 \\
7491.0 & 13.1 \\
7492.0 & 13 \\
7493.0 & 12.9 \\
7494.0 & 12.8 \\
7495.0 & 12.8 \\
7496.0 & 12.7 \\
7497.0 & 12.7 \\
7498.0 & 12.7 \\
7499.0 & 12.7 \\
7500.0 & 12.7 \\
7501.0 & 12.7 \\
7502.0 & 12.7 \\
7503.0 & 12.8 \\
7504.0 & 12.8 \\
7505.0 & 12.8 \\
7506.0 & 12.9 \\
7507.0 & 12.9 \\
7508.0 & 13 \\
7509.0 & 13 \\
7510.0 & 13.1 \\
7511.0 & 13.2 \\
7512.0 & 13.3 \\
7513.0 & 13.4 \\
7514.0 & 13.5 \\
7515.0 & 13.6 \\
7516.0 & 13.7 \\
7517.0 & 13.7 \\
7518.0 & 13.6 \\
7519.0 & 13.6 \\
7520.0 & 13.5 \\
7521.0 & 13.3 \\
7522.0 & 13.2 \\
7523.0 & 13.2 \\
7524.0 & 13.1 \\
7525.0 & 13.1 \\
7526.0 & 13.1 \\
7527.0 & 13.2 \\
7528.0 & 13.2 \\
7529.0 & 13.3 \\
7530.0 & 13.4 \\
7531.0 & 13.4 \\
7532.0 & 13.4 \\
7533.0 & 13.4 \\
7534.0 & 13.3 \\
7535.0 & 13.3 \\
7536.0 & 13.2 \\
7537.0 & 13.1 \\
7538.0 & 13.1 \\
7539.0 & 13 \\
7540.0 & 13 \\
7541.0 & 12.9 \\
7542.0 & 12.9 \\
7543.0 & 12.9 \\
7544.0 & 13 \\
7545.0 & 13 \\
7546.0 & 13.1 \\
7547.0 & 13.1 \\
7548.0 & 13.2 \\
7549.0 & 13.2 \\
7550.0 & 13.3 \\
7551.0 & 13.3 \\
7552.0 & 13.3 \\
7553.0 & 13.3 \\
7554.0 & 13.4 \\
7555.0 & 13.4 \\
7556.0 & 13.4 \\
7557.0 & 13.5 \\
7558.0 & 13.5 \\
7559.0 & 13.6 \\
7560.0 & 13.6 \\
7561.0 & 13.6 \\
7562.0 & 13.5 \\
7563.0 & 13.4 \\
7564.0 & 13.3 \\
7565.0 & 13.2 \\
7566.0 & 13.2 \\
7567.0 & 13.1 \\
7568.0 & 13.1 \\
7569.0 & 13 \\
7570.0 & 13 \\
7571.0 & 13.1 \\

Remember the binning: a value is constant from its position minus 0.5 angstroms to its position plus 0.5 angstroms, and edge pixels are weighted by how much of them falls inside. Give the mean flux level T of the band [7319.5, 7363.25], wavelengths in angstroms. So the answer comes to 12.7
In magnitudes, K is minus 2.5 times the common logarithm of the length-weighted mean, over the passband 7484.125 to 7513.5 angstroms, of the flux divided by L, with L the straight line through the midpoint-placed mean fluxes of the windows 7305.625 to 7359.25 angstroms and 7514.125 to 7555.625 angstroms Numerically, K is 0.02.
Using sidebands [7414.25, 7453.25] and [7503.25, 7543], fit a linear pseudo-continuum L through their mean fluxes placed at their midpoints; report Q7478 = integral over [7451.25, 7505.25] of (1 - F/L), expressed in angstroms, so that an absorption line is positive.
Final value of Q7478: 0.47 angstroms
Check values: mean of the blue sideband 12.7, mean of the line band 12.9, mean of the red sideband 13.2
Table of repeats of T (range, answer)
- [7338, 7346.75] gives 13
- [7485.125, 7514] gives 12.9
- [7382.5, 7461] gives 12.8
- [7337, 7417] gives 12.9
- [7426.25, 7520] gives 12.9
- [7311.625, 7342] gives 12.7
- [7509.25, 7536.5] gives 13.3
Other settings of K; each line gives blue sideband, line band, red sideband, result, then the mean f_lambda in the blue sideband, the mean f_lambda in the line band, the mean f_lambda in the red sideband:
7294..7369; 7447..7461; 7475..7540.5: 0.020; 12.7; 12.7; 13.1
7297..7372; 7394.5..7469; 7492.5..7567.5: 0.009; 12.7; 12.8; 13.2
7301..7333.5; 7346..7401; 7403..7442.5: -0.010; 12.6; 12.9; 12.9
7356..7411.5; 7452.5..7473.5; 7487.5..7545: 0.007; 12.9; 13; 13.1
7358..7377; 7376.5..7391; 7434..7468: 0.006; 13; 12.9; 12.8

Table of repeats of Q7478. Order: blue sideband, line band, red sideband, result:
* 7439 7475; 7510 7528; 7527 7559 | -0.4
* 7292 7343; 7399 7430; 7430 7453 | -0.5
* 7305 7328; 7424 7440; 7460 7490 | -0.2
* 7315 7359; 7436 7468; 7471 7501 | 0.2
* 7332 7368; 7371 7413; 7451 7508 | -0.3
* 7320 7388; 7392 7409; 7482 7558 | -0.1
